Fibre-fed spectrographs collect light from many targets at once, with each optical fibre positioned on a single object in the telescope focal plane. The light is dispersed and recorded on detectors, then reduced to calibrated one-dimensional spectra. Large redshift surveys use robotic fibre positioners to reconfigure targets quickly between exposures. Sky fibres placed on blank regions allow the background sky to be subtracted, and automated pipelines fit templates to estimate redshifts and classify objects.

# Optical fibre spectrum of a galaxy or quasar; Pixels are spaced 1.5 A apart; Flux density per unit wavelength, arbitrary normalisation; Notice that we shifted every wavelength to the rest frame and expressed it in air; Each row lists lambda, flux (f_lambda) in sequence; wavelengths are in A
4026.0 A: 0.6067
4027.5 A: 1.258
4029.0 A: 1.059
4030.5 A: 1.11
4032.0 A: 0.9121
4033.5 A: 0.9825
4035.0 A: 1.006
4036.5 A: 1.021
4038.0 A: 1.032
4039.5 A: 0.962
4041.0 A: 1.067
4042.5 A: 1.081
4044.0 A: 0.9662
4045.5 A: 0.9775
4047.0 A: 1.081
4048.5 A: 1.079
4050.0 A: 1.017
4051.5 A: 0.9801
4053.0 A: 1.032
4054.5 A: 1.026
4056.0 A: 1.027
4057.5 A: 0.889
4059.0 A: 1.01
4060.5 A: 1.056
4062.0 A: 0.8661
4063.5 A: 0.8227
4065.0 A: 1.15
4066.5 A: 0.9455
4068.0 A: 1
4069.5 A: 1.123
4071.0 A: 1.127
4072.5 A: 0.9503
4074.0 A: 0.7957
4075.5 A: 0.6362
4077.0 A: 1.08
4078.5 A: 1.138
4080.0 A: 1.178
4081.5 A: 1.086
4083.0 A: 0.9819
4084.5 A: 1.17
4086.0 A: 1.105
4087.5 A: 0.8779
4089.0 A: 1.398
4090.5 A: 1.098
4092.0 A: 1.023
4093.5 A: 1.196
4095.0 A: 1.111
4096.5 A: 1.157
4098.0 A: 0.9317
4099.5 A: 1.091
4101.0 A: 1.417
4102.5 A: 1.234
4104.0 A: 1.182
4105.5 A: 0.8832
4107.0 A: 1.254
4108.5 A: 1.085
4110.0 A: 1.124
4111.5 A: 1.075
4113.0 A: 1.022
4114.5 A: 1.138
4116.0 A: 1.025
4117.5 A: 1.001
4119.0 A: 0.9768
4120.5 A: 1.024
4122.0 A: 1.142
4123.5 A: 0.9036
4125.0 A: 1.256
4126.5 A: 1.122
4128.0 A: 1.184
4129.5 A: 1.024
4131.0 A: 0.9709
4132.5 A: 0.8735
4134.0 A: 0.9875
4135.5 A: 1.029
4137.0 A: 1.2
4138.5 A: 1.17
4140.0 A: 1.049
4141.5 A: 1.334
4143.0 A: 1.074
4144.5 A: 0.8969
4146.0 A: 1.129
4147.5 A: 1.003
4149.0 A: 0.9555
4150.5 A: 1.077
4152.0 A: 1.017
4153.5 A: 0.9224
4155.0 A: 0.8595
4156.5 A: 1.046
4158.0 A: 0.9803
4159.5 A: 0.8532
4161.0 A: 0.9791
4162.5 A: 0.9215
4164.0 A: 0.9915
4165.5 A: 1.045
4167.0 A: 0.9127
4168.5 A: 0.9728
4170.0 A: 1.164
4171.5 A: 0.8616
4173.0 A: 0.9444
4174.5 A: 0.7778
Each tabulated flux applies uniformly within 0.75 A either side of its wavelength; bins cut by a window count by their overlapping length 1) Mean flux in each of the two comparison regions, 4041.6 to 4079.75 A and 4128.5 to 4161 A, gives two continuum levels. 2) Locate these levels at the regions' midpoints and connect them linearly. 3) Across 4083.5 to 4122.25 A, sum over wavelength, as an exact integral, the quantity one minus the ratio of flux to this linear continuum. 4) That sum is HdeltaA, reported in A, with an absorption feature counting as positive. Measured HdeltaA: -3.6 A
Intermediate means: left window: 0.997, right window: 1.02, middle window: 1.1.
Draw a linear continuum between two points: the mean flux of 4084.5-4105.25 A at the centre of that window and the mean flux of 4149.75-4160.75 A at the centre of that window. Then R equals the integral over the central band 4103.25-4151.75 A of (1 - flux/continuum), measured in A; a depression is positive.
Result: -1.2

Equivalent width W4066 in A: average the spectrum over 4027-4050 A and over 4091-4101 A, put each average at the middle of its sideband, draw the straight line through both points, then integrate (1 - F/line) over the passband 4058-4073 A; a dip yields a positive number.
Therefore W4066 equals 0.9 A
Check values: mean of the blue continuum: 1.04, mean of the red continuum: 1.11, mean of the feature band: 1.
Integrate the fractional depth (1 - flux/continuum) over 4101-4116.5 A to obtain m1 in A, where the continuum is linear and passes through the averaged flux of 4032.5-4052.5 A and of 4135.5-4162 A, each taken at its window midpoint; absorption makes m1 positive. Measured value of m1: -1.40 A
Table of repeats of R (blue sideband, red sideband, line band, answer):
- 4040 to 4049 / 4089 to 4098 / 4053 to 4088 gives 2.6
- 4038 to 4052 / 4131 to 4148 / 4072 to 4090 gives 0.1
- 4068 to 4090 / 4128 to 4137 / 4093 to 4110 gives -1.8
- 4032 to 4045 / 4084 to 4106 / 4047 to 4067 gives 1.0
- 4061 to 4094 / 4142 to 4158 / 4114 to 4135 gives -0.6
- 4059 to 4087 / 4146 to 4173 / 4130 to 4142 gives -1.0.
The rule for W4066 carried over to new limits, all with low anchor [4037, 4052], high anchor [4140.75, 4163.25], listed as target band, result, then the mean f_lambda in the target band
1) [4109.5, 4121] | -0.41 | 1.05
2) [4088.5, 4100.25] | -1.22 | 1.12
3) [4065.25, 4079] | 0.52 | 0.981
